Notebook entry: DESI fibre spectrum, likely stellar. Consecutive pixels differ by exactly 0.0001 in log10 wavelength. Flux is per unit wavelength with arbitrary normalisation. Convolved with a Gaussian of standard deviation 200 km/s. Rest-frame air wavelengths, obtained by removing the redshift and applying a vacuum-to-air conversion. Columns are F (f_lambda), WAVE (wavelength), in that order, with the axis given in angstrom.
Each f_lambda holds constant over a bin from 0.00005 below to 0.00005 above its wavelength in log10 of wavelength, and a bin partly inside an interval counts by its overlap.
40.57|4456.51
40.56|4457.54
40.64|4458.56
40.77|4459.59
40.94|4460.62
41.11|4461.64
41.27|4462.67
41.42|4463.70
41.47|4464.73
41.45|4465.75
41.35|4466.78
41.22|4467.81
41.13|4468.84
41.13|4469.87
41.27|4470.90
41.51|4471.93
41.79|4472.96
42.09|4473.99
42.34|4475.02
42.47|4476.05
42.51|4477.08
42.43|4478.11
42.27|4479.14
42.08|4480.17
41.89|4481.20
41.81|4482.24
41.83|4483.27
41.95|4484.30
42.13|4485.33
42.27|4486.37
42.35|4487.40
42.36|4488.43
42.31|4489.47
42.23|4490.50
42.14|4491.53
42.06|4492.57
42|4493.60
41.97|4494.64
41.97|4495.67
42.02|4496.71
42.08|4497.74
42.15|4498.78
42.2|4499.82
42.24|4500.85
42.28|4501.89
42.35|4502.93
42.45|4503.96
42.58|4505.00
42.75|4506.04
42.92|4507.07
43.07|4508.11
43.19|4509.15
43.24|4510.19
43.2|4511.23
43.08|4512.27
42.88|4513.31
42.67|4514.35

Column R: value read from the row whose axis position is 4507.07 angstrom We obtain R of 42.92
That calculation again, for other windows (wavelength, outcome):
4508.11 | 43.07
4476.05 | 42.47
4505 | 42.58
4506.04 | 42.75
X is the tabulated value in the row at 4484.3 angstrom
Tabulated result 41.95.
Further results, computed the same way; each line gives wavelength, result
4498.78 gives 42.15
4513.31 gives 42.88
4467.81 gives 41.22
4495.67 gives 41.97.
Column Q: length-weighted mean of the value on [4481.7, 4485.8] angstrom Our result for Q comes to 41.9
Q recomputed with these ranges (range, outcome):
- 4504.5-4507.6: 42.8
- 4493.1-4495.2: 42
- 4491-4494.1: 42.1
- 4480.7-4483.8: 41.8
